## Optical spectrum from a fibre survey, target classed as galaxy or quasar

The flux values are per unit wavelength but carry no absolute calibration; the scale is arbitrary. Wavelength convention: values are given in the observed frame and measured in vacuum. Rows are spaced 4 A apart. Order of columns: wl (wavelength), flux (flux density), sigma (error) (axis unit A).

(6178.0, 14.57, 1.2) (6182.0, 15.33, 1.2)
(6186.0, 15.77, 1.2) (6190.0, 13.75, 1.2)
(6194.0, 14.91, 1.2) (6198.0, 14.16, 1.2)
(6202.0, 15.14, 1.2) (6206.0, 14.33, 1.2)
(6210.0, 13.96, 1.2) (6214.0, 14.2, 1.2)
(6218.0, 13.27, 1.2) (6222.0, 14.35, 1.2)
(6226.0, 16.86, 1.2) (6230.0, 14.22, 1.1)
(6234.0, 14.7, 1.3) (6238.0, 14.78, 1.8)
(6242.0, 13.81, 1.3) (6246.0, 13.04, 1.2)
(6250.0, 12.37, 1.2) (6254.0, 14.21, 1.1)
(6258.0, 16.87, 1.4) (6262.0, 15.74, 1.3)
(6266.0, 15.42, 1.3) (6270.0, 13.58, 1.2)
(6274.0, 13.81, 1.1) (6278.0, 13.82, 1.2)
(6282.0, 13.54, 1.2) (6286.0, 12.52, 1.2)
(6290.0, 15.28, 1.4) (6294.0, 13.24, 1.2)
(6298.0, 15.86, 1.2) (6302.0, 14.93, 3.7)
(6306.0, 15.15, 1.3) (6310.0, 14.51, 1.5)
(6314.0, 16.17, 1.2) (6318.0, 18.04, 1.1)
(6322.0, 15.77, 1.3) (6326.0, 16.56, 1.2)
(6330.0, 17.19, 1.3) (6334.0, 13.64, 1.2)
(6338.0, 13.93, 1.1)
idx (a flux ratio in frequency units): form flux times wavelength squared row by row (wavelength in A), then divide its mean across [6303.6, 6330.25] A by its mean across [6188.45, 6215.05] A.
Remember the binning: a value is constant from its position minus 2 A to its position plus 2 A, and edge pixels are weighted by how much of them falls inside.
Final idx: 1.16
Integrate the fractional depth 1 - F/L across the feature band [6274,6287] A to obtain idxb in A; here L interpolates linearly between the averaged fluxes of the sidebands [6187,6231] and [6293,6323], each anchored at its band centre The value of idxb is 1.5 A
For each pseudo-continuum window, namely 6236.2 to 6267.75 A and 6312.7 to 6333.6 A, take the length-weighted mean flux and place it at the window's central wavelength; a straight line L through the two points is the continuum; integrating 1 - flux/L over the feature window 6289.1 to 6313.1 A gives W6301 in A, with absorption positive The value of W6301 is 1.6 A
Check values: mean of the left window 14.5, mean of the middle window 14.9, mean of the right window 16.5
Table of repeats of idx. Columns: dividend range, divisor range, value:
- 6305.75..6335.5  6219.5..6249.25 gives 1.14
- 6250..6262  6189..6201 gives 1.07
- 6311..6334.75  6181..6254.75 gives 1.17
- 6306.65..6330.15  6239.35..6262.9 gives 1.16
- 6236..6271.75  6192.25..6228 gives 1.00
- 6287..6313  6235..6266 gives 1.04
